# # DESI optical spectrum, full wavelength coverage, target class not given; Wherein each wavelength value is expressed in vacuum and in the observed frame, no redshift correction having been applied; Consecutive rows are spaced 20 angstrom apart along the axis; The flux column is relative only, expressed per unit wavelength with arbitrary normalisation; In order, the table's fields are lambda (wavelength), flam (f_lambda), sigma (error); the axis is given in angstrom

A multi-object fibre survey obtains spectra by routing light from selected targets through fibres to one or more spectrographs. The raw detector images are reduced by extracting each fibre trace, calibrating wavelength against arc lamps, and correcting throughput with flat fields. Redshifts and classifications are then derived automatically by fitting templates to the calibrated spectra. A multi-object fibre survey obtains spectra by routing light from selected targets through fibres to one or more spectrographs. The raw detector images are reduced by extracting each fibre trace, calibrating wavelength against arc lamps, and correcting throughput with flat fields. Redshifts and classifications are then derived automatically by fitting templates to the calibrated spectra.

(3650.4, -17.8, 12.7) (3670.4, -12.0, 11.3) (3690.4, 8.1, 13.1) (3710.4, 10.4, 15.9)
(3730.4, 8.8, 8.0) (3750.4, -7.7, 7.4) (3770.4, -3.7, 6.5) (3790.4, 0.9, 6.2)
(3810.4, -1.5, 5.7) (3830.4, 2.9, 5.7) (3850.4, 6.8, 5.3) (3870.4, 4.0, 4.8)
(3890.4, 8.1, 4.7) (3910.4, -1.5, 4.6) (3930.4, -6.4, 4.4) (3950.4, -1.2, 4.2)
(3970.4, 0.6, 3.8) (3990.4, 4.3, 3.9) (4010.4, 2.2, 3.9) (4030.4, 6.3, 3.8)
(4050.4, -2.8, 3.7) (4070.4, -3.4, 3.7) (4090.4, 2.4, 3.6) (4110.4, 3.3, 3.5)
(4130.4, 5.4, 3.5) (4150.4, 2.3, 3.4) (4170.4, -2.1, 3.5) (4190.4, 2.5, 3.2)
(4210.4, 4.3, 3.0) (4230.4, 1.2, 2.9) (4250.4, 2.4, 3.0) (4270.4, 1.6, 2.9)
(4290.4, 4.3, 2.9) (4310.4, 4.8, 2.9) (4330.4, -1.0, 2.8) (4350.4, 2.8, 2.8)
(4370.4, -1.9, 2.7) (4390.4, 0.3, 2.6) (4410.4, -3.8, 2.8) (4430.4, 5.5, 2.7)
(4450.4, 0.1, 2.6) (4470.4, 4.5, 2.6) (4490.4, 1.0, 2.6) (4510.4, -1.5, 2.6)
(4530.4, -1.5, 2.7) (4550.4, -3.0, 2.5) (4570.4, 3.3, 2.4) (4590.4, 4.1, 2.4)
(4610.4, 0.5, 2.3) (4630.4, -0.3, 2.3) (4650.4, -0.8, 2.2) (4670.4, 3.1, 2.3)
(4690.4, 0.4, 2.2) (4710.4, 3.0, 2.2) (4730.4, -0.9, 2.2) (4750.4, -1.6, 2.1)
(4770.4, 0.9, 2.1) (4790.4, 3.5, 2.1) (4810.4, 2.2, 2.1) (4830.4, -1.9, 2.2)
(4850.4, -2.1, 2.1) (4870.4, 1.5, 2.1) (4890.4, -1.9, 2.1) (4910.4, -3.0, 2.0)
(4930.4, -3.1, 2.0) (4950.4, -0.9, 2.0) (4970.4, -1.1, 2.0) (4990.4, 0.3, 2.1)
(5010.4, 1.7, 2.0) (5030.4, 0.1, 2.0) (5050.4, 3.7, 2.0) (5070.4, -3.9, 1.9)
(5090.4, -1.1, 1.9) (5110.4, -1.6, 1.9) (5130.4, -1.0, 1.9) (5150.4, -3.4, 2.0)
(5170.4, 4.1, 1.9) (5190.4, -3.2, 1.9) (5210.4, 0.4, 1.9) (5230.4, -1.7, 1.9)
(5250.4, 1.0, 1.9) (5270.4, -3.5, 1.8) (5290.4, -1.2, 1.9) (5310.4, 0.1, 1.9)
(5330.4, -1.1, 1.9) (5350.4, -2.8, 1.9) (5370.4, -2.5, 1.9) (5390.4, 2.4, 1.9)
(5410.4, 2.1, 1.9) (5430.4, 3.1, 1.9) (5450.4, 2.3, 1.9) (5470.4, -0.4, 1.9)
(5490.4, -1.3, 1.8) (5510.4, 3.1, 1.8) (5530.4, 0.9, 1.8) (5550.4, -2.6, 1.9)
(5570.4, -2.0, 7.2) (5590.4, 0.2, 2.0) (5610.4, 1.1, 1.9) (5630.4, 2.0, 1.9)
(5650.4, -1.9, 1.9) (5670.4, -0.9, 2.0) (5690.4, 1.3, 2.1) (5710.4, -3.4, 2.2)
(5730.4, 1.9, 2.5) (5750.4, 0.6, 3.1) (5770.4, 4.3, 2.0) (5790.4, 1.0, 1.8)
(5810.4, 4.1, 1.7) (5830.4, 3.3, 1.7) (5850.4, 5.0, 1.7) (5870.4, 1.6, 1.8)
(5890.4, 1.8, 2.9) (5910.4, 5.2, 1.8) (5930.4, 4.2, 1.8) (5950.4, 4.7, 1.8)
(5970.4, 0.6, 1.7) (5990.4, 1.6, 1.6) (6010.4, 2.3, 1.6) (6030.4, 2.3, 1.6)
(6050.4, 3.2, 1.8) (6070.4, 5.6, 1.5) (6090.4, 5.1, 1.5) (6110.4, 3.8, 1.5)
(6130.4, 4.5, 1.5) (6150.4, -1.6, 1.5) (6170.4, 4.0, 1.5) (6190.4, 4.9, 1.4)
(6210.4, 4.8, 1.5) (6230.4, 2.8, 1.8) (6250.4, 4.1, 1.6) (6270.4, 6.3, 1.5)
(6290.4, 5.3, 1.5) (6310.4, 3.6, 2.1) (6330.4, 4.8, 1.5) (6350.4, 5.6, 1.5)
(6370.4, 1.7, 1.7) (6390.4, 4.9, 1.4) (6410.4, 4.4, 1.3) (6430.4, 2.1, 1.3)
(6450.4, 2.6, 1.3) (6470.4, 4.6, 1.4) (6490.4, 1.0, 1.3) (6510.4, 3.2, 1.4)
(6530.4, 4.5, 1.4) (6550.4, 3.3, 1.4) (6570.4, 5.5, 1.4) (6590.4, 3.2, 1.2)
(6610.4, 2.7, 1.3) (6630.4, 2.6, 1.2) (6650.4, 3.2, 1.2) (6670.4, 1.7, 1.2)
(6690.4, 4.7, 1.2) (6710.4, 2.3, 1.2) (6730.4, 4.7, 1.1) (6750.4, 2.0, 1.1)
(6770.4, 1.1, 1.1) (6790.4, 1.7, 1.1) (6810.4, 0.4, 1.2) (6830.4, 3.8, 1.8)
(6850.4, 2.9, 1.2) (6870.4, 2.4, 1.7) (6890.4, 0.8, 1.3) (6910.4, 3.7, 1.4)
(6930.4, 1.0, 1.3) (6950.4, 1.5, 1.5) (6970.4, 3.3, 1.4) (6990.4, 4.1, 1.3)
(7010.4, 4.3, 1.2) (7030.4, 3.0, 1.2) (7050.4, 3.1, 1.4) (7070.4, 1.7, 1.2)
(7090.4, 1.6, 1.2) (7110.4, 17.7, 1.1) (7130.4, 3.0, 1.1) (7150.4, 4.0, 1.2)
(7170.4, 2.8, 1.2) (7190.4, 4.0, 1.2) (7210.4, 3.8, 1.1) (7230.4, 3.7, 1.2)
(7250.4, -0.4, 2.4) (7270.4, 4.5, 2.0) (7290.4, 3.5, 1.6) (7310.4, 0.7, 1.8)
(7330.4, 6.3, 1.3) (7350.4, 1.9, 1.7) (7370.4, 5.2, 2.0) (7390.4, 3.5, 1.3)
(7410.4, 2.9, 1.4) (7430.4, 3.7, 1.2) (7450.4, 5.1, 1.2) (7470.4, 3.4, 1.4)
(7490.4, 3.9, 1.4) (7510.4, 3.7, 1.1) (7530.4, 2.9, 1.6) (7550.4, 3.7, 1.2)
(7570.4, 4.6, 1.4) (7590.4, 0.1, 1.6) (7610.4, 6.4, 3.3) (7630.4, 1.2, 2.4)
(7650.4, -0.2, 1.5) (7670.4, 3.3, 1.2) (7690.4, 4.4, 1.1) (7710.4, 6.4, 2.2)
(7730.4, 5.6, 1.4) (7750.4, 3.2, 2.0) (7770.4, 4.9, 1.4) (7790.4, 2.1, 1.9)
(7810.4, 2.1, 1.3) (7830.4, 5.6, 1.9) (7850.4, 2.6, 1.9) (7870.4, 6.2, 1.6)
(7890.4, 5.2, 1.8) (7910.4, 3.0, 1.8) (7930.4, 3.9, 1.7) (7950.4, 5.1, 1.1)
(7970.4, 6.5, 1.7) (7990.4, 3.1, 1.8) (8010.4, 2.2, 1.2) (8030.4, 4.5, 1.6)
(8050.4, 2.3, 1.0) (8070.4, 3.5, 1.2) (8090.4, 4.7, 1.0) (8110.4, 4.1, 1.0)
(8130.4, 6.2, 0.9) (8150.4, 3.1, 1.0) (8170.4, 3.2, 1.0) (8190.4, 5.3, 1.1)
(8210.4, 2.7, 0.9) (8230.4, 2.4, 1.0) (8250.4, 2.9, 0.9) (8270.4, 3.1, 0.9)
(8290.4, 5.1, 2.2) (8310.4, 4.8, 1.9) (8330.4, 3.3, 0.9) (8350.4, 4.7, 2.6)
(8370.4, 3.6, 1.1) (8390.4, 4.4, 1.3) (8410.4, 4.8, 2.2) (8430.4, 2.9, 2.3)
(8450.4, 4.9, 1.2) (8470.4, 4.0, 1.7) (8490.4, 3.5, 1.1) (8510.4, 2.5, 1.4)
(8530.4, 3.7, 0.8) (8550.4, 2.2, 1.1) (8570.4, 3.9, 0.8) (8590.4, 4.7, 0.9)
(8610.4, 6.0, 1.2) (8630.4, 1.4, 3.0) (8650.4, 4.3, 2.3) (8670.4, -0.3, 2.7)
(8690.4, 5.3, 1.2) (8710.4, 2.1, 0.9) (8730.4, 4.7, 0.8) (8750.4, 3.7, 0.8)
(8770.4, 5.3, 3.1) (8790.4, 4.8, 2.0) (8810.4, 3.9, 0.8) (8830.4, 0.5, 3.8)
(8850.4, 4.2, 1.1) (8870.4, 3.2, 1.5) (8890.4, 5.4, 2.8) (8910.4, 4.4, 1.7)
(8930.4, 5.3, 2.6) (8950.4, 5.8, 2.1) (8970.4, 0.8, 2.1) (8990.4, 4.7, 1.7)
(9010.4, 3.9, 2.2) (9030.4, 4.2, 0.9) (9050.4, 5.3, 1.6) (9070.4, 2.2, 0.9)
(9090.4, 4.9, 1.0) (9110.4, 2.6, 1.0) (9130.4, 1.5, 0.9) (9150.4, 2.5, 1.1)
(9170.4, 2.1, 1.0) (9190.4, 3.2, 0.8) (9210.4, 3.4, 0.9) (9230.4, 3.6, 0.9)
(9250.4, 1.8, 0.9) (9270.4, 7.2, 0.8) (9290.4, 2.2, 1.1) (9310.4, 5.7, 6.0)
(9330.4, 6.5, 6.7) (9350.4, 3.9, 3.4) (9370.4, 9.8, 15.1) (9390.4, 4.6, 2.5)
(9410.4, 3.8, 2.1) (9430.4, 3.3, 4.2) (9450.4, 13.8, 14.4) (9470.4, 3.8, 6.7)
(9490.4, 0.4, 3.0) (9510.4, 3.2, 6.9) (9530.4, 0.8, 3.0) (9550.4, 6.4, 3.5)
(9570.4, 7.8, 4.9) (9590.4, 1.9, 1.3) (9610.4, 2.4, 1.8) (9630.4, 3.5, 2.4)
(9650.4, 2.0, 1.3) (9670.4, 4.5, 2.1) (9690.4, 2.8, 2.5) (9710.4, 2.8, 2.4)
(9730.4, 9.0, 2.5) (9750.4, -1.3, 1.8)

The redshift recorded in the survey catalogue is 0.908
